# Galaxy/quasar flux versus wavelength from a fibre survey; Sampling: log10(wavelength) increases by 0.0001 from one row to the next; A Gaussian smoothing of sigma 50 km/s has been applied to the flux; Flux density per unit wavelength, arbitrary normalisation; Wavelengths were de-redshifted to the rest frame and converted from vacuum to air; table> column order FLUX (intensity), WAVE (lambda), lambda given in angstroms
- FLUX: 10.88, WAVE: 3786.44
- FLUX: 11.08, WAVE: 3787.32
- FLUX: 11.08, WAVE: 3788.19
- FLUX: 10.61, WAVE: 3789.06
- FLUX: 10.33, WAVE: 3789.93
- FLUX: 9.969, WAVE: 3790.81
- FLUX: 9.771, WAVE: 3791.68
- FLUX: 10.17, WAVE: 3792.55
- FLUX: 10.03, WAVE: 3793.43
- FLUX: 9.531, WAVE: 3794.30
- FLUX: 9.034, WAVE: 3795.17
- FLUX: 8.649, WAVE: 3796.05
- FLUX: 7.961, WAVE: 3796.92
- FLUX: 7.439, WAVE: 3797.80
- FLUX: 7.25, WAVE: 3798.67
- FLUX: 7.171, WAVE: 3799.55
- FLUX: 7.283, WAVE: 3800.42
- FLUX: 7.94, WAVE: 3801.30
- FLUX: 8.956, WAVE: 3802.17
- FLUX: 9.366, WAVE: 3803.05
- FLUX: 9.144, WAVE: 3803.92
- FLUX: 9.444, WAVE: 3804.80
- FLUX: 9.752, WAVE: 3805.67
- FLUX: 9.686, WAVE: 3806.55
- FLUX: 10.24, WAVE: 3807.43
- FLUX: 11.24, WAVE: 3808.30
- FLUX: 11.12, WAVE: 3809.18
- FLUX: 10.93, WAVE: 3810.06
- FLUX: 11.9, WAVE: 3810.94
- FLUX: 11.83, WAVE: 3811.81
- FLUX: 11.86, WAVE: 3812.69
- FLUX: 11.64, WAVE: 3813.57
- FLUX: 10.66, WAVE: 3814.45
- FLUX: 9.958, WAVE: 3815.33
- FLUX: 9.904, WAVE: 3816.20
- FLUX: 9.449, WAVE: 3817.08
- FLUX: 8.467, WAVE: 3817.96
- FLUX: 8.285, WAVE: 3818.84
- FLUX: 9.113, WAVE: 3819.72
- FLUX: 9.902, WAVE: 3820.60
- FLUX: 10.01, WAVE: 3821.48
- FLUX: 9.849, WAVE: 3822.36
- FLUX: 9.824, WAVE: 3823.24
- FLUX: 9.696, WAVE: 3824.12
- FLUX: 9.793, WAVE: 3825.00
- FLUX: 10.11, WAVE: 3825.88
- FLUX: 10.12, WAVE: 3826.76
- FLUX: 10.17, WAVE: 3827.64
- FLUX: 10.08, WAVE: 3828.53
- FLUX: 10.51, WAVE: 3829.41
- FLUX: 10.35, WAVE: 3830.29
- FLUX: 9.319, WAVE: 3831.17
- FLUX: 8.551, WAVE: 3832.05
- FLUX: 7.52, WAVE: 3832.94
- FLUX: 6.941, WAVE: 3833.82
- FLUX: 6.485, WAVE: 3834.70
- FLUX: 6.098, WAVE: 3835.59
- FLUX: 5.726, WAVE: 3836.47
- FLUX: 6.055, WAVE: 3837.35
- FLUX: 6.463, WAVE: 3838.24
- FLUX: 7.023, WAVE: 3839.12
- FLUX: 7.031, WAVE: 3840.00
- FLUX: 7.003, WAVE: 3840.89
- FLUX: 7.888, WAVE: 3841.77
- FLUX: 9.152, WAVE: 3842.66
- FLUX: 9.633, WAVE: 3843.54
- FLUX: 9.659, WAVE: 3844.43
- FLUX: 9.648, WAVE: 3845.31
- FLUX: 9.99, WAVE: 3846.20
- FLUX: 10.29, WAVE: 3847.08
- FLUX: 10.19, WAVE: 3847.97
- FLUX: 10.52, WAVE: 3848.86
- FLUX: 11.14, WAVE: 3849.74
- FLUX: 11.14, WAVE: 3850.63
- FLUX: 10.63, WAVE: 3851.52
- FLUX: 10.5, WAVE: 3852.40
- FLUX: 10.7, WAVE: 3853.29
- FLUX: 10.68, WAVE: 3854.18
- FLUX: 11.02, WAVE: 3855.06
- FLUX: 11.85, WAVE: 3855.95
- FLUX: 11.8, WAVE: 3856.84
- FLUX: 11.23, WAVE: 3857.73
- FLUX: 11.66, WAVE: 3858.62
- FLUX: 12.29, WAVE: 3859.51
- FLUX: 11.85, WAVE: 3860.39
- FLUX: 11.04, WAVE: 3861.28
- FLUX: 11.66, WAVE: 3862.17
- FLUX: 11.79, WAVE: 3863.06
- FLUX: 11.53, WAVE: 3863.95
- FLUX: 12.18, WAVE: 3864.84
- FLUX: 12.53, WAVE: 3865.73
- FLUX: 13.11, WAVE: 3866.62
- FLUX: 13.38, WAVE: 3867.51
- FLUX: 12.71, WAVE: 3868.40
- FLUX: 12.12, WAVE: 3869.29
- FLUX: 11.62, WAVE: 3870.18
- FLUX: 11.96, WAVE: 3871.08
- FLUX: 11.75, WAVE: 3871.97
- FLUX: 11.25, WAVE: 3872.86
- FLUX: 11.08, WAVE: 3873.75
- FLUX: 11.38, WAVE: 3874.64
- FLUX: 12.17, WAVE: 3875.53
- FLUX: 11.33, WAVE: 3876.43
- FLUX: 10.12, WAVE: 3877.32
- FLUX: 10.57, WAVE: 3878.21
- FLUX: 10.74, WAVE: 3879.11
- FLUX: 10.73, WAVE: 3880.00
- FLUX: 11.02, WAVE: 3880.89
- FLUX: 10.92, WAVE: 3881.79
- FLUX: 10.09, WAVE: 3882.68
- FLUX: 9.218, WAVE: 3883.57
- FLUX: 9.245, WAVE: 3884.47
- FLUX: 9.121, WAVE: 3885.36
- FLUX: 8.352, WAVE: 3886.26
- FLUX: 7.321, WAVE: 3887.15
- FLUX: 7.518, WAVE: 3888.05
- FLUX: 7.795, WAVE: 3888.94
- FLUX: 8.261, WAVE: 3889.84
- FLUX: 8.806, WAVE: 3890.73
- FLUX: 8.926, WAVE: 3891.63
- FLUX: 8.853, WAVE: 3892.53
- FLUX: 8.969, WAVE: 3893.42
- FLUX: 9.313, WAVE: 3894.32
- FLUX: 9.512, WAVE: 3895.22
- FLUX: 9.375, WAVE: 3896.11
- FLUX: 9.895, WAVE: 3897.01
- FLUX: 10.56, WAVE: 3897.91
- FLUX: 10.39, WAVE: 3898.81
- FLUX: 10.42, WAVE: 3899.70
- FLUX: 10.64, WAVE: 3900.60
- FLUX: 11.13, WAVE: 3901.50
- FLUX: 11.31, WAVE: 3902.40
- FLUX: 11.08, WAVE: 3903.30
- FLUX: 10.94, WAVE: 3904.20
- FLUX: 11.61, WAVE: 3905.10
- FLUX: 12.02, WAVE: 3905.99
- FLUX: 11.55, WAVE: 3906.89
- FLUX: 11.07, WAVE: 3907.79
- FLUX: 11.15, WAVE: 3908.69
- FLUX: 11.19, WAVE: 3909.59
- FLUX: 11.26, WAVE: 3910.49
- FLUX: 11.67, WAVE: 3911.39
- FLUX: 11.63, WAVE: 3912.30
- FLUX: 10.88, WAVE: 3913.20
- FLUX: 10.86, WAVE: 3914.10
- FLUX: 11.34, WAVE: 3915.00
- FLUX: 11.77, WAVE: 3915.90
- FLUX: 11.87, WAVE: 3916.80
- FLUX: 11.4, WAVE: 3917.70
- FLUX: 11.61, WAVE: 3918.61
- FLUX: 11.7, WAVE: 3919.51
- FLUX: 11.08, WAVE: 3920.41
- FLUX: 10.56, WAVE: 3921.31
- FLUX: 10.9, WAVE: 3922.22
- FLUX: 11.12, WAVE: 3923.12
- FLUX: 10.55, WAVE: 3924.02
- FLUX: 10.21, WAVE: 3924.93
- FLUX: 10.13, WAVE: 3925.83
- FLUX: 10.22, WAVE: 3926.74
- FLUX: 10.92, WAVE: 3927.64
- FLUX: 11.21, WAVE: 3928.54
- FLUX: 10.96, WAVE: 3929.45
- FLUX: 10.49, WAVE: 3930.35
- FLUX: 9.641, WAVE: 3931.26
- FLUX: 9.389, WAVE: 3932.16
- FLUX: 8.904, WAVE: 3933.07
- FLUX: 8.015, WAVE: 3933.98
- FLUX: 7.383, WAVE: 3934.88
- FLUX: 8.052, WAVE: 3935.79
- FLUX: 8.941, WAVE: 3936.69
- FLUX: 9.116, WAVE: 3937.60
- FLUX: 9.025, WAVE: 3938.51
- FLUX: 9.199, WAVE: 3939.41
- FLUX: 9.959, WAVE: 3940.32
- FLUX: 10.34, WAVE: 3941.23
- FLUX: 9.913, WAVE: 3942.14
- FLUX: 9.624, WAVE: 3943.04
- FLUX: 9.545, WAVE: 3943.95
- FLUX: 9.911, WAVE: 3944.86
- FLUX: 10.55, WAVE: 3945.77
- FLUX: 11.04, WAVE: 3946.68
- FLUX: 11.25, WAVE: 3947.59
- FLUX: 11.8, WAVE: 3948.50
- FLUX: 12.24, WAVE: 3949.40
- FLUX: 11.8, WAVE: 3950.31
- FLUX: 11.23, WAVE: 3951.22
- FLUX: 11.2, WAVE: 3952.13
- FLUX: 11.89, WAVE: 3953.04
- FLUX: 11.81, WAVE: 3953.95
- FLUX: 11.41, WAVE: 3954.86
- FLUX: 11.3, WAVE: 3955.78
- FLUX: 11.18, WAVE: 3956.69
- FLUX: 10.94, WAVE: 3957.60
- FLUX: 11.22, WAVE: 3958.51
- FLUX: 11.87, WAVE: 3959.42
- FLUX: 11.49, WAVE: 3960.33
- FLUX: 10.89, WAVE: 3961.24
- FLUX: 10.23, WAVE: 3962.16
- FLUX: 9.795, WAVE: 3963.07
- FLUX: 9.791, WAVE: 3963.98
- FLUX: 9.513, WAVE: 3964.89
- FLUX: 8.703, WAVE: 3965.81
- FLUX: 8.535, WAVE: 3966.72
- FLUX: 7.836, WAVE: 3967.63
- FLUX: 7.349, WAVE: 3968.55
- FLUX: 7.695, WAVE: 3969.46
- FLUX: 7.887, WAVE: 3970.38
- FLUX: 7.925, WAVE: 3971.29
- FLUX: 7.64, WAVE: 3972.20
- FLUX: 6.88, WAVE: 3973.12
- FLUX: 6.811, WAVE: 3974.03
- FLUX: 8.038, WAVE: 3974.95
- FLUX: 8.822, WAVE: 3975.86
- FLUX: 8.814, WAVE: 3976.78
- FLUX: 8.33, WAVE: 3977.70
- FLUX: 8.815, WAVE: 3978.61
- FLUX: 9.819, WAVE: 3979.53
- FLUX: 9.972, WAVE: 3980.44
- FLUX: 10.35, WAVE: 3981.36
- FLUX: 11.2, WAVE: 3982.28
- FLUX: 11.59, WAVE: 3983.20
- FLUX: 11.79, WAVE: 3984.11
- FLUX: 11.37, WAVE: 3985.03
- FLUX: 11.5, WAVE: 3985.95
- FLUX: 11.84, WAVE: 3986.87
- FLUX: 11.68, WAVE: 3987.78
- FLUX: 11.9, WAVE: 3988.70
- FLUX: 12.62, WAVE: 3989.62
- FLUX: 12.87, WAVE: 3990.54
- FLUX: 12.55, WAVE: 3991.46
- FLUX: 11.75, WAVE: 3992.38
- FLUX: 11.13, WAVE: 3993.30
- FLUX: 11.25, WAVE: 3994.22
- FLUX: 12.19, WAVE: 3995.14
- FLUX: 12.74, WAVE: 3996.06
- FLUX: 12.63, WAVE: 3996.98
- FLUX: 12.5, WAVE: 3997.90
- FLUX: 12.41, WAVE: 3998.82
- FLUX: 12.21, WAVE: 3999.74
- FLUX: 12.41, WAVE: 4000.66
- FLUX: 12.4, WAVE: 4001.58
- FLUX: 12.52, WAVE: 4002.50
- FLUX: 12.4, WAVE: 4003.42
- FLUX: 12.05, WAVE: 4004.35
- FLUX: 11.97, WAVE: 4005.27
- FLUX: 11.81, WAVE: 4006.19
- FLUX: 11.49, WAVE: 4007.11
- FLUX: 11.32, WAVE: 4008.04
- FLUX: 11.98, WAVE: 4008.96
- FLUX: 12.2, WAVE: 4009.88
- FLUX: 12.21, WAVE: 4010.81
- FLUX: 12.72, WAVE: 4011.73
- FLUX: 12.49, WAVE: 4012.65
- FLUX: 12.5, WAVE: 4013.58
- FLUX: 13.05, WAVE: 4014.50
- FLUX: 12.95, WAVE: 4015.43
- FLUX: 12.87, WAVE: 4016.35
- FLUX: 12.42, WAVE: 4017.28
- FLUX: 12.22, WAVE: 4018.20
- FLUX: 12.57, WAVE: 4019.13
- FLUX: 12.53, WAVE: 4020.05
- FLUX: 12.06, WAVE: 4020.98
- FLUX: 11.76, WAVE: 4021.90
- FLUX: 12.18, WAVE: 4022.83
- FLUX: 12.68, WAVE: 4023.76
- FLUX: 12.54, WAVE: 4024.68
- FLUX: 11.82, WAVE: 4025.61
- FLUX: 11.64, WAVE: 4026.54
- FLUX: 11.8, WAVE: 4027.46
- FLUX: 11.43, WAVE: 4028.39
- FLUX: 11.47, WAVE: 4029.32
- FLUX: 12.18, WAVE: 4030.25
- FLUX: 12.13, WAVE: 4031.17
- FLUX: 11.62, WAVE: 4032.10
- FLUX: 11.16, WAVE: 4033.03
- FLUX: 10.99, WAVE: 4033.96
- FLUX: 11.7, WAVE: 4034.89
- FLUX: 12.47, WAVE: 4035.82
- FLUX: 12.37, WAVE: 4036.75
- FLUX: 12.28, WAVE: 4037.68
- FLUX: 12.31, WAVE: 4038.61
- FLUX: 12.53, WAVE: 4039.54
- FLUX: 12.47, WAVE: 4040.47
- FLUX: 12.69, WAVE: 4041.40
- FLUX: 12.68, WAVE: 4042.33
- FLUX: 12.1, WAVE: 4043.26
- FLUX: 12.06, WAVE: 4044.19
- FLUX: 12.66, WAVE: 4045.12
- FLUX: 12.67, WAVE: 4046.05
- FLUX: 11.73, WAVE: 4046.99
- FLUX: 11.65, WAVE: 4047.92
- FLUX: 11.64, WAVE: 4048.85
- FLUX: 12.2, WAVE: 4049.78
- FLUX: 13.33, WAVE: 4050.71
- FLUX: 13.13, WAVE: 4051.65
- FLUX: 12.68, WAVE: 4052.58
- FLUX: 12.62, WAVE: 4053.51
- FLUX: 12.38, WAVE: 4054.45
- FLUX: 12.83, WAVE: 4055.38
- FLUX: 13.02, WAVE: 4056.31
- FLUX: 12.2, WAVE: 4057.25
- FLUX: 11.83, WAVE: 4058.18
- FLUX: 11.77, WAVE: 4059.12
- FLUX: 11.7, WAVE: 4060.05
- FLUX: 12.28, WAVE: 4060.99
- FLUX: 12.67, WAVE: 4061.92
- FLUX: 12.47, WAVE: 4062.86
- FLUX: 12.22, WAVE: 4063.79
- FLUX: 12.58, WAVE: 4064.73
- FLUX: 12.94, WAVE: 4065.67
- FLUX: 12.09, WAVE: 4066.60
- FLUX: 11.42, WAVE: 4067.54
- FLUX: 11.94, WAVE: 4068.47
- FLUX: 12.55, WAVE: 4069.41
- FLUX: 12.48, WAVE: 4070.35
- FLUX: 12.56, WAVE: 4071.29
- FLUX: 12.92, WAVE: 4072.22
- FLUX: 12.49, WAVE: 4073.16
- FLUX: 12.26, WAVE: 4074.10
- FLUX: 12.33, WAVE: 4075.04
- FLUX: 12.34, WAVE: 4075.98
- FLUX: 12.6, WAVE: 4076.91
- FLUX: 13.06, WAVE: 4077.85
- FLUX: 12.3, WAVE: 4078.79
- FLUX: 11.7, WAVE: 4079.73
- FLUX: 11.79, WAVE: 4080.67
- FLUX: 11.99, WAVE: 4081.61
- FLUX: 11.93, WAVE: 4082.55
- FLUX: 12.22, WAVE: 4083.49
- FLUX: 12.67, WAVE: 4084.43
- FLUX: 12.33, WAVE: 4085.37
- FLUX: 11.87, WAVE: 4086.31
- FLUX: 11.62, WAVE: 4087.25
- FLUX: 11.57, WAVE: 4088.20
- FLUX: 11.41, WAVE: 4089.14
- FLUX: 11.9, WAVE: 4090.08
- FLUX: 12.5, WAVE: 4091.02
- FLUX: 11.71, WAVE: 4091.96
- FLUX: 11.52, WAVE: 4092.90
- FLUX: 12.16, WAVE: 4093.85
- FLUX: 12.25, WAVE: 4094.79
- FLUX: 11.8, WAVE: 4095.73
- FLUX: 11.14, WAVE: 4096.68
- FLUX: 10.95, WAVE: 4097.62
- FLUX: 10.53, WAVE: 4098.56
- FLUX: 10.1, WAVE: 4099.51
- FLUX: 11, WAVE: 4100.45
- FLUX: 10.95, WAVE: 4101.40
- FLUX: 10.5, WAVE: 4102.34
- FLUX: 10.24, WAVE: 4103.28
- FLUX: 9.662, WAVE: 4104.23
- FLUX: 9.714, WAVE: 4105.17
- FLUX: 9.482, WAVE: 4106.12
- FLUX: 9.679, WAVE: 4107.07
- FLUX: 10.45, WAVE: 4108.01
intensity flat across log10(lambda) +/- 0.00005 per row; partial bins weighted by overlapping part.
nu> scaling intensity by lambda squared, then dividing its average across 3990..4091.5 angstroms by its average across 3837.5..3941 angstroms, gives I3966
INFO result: 1.27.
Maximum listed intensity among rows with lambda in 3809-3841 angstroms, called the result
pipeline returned 11.9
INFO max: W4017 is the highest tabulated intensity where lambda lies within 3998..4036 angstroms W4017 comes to 13.05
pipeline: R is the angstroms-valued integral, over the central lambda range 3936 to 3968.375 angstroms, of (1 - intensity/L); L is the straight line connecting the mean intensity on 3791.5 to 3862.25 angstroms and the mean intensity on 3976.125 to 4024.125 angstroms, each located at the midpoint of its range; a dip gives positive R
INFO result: 2.4 angstroms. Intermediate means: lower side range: 9.57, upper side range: 11.8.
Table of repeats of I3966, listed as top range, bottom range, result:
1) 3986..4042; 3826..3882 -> 1.28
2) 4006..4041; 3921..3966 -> 1.22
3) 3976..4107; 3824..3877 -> 1.28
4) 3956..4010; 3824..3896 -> 1.14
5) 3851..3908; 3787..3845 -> 1.20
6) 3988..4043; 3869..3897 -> 1.31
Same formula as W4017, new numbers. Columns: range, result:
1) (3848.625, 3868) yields 13.38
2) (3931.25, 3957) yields 12.24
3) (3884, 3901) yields 10.64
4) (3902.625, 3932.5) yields 12.02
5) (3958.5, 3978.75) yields 11.87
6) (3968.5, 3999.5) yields 12.87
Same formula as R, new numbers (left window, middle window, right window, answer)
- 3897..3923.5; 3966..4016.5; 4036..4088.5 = 3.7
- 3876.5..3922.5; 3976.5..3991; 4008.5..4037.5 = 0.8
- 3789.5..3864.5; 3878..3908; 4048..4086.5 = 1.4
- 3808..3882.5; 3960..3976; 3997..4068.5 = 4.1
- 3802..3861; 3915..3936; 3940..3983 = -1.2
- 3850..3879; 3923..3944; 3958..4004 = 2.4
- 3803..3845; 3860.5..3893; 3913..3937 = -2.6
